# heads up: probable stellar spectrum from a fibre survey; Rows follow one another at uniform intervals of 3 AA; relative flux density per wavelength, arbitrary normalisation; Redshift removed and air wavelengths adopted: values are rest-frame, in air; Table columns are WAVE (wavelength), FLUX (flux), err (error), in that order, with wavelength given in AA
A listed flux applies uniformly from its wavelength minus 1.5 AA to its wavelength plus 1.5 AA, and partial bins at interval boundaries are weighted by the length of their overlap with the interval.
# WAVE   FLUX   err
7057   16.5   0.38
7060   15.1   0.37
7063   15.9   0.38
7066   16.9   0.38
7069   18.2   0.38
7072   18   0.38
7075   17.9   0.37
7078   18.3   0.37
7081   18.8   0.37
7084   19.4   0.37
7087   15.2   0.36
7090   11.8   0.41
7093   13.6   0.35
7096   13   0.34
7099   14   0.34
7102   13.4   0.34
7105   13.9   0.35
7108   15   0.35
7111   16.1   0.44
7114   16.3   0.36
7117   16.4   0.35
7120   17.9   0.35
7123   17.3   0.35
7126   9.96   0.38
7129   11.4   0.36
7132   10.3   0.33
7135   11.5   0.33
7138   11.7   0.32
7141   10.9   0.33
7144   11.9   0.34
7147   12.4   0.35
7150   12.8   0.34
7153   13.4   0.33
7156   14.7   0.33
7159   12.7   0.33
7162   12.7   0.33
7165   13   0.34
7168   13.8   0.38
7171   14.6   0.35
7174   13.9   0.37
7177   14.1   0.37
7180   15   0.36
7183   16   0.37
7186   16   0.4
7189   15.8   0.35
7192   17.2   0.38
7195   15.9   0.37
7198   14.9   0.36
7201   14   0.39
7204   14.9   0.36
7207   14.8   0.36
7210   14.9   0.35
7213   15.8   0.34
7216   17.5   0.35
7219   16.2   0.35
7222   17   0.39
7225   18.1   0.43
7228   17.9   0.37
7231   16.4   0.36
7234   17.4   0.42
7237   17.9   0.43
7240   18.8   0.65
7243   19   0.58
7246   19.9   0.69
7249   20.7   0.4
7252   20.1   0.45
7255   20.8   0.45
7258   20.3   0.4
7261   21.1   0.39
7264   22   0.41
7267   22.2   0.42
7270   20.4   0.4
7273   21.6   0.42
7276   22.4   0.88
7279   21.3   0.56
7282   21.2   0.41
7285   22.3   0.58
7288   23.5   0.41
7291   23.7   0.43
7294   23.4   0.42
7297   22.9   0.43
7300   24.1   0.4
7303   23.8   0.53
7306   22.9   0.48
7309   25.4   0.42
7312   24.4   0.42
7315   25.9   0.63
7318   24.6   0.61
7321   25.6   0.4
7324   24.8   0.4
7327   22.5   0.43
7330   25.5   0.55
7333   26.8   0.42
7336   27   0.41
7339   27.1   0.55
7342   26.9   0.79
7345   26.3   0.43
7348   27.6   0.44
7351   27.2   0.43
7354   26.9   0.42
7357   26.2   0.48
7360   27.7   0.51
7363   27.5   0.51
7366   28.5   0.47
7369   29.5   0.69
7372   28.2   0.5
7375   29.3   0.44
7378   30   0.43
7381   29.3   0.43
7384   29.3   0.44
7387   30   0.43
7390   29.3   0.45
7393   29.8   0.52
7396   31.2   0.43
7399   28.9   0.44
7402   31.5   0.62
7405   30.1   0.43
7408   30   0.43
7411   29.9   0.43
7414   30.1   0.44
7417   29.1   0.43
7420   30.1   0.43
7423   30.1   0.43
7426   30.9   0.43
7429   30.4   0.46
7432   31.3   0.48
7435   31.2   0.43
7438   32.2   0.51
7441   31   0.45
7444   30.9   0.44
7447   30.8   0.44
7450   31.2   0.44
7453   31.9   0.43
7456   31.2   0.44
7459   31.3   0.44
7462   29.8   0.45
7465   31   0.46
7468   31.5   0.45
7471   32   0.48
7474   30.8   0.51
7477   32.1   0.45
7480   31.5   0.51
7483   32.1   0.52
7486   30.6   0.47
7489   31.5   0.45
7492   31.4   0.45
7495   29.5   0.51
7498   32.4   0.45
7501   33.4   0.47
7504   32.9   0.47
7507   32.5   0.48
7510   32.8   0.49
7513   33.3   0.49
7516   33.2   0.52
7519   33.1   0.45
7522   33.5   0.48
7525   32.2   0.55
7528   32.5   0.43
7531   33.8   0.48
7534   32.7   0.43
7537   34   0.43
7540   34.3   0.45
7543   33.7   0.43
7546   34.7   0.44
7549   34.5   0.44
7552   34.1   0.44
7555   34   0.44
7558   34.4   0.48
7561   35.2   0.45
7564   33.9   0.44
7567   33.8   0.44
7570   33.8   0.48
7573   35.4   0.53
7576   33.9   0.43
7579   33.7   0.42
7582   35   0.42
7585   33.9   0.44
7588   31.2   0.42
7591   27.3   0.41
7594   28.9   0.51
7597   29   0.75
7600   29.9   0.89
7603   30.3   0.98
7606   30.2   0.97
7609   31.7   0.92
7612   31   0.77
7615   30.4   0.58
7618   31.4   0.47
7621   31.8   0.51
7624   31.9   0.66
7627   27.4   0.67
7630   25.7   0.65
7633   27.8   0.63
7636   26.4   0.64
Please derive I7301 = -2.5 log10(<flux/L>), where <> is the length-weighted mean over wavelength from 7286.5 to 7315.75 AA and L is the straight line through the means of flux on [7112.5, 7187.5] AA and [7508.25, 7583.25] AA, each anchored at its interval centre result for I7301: -0.13 mag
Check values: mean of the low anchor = 13.6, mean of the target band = 24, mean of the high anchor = 33.8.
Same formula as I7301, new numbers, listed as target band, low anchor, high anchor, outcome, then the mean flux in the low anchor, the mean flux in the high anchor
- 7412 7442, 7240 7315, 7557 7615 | -0.14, 22.1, 32.2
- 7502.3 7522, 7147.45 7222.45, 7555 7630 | -0.16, 14.8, 31.8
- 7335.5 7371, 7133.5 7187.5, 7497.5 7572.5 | -0.15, 13.4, 33.6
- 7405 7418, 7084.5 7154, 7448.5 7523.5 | -0.06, 13.6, 31.9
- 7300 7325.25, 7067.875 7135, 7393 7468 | 0.02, 15.2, 30.7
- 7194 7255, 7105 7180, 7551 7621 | -0.01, 13.6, 32.3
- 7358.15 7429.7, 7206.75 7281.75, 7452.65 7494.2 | -0.10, 19.1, 31.3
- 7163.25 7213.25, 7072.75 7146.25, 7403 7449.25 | 0.23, 14.4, 30.6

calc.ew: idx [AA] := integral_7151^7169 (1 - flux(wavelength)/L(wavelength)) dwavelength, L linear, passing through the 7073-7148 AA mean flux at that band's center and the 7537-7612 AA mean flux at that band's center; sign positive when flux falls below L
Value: 3.3 AA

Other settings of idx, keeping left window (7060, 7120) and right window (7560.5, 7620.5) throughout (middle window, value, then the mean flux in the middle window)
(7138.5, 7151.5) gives 4.2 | 12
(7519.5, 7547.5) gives -3.1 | 33.5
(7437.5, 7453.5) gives -2.3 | 31.2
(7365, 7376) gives -1.8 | 28.9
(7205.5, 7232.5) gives 4.8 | 16.5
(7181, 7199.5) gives 3.1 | 15.9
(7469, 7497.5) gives -2.8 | 31.3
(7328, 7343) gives -1.7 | 26.5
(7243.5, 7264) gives 0.6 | 20.5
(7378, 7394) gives -2.6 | 29.6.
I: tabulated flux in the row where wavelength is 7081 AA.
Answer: 18.8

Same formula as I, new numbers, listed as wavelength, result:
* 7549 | 34.5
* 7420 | 30.1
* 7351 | 27.2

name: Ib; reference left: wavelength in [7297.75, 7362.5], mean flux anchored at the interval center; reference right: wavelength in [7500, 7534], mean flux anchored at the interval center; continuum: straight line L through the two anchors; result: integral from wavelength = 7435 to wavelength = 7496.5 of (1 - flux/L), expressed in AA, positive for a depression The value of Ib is -0.5 AA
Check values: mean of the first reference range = 25.7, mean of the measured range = 31.2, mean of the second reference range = 33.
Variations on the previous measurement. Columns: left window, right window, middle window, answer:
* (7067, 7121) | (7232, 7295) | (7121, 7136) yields 4.1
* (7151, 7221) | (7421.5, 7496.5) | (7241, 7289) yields -3.8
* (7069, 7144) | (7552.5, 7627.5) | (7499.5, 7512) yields -1.7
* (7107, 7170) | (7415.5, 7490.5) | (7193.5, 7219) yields 2.7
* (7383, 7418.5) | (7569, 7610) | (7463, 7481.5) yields -0.5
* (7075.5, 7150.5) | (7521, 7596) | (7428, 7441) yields -1.5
